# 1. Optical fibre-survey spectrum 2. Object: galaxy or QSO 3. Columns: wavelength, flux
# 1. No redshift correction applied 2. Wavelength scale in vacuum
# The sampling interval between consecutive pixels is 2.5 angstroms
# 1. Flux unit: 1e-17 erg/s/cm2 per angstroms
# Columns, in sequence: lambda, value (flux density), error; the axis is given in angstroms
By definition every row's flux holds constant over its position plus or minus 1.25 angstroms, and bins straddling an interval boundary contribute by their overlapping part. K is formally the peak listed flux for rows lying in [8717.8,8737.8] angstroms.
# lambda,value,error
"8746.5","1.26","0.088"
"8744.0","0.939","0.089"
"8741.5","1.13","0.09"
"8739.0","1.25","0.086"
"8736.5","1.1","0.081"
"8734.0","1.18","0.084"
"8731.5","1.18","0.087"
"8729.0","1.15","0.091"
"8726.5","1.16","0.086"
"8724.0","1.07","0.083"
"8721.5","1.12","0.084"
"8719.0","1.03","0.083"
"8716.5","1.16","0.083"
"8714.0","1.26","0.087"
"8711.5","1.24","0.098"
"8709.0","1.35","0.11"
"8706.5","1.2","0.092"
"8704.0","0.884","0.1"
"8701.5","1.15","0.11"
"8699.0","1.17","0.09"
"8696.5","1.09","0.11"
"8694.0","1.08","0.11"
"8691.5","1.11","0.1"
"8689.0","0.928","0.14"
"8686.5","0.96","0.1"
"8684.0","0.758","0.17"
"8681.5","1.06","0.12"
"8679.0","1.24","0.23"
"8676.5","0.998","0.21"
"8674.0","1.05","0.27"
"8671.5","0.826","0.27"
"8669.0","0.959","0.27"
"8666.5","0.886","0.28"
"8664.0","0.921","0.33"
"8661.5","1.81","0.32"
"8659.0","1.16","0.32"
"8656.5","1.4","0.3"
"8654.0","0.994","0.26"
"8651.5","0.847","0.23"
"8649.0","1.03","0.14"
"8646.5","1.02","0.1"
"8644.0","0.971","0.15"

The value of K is 1.18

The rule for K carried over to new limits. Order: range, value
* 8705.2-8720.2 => 1.35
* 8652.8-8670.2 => 1.81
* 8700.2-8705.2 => 1.15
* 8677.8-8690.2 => 1.24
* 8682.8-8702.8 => 1.17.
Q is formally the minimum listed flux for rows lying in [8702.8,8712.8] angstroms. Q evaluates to 0.884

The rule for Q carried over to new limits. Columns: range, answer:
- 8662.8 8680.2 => 0.826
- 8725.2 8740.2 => 1.1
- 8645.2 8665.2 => 0.847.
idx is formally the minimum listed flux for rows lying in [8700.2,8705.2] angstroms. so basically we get 0.884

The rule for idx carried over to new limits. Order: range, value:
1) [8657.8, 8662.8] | 1.16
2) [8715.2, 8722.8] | 1.03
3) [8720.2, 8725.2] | 1.07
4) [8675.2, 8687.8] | 0.758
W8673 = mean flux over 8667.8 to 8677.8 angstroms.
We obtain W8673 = 0.96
